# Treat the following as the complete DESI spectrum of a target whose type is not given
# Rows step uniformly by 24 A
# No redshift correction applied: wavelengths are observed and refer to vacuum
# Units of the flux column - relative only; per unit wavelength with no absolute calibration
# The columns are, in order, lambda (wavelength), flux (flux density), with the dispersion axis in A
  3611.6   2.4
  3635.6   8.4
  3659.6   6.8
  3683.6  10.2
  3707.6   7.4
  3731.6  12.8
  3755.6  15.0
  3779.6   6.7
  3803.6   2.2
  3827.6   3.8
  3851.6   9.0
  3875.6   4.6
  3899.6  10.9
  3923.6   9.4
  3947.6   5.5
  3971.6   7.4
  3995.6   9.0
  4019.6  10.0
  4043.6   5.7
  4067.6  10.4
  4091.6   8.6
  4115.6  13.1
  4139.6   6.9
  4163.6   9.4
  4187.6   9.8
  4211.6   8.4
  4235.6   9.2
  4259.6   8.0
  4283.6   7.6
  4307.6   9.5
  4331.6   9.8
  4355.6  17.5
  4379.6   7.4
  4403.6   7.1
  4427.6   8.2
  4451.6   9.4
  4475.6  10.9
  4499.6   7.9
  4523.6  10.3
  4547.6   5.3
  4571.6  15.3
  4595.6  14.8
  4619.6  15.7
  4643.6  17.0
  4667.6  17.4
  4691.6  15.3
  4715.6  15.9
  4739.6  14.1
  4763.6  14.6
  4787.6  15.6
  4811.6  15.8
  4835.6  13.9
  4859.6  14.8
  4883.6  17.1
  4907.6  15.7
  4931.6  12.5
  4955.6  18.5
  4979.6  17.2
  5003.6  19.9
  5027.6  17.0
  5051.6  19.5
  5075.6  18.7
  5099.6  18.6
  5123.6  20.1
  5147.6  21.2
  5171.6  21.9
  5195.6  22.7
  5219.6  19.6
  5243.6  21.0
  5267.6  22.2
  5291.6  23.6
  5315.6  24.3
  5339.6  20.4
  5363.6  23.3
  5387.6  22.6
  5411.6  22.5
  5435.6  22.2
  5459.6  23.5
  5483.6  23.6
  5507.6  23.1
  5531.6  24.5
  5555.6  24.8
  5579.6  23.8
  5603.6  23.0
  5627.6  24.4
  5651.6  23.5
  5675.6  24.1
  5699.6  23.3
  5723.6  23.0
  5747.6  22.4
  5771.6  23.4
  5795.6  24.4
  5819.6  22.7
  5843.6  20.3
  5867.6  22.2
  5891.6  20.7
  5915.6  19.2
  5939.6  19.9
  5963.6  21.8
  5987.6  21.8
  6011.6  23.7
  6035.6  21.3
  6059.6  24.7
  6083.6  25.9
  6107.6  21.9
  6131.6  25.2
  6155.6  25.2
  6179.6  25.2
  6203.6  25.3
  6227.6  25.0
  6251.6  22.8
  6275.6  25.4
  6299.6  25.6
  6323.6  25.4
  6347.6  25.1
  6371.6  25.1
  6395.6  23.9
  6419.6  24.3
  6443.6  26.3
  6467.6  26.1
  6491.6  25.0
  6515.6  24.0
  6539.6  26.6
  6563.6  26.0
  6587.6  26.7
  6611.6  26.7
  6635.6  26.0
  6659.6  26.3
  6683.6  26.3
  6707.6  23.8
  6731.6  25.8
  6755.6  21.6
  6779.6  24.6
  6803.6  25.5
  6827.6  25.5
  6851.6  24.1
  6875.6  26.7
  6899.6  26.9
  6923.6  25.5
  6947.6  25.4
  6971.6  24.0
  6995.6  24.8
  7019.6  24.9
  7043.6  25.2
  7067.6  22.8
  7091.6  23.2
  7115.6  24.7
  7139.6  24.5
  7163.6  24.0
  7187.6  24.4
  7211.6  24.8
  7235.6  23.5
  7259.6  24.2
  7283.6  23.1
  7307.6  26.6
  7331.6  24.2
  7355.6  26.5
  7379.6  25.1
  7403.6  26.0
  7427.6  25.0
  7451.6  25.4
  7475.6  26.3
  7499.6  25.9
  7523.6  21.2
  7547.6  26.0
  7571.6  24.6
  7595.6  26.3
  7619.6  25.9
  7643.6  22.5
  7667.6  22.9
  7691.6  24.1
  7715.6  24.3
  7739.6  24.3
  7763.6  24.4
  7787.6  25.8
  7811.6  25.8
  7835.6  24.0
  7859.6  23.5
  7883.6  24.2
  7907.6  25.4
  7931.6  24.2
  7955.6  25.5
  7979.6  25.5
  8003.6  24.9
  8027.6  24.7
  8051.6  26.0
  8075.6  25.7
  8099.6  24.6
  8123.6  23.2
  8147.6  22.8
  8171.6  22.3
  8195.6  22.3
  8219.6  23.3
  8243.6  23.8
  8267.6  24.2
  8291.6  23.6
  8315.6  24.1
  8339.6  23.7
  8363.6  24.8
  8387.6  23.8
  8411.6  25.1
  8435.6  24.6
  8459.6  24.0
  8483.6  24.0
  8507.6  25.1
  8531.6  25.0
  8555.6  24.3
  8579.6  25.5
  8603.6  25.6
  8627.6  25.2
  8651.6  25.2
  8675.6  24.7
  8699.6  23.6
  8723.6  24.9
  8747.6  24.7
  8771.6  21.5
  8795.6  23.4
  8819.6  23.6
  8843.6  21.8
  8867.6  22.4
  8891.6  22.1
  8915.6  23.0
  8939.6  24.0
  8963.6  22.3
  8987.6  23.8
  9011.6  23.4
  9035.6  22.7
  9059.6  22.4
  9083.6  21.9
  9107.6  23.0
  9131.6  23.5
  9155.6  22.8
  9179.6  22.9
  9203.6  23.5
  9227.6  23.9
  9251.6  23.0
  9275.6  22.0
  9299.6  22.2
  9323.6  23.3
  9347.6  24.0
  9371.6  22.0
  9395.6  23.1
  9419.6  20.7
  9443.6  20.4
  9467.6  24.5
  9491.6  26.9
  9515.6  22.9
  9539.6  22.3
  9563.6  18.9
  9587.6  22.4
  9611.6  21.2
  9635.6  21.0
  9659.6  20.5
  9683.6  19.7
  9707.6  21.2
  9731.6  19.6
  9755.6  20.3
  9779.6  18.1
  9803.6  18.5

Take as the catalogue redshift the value 0.145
